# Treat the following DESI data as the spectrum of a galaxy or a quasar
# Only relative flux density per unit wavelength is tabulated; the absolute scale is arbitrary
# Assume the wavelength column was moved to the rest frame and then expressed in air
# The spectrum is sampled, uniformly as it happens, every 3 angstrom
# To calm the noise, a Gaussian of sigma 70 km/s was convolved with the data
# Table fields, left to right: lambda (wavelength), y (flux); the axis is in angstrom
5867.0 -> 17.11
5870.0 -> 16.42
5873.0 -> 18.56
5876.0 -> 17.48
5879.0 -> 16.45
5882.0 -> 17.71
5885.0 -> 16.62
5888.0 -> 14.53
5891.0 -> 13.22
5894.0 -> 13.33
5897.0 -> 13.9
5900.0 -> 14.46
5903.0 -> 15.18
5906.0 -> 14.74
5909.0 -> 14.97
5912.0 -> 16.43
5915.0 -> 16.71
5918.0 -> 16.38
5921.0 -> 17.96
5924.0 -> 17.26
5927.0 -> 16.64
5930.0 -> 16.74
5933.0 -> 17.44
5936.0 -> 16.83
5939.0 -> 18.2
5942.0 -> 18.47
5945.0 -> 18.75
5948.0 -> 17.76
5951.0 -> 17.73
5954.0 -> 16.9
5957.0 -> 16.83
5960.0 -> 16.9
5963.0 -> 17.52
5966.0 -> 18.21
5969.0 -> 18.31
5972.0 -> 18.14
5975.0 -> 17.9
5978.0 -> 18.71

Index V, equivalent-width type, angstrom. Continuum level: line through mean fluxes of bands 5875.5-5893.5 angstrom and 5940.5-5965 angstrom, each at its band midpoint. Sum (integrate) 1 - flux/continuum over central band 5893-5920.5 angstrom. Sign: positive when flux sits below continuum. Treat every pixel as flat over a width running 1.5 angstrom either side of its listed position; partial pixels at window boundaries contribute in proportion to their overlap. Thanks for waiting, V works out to 1.90 angstrom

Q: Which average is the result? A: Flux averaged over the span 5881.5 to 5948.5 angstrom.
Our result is 16.2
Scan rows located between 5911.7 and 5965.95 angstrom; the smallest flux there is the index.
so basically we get 16.38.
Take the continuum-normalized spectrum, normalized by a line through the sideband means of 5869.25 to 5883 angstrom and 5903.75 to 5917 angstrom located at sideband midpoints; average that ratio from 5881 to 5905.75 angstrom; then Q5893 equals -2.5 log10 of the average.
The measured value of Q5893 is 0.12 mag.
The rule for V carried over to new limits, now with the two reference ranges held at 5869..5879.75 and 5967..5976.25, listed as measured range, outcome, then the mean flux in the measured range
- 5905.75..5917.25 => 1.2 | 15.9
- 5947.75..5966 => 0.7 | 17.3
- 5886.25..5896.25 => 2.1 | 13.8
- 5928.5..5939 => 0.4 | 17.2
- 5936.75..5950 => -0.2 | 18.2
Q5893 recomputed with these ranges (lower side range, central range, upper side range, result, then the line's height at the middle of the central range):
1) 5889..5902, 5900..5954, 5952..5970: -0.09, 15.6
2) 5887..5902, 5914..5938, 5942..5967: -0.08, 15.9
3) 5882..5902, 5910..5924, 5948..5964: -0.08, 15.6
